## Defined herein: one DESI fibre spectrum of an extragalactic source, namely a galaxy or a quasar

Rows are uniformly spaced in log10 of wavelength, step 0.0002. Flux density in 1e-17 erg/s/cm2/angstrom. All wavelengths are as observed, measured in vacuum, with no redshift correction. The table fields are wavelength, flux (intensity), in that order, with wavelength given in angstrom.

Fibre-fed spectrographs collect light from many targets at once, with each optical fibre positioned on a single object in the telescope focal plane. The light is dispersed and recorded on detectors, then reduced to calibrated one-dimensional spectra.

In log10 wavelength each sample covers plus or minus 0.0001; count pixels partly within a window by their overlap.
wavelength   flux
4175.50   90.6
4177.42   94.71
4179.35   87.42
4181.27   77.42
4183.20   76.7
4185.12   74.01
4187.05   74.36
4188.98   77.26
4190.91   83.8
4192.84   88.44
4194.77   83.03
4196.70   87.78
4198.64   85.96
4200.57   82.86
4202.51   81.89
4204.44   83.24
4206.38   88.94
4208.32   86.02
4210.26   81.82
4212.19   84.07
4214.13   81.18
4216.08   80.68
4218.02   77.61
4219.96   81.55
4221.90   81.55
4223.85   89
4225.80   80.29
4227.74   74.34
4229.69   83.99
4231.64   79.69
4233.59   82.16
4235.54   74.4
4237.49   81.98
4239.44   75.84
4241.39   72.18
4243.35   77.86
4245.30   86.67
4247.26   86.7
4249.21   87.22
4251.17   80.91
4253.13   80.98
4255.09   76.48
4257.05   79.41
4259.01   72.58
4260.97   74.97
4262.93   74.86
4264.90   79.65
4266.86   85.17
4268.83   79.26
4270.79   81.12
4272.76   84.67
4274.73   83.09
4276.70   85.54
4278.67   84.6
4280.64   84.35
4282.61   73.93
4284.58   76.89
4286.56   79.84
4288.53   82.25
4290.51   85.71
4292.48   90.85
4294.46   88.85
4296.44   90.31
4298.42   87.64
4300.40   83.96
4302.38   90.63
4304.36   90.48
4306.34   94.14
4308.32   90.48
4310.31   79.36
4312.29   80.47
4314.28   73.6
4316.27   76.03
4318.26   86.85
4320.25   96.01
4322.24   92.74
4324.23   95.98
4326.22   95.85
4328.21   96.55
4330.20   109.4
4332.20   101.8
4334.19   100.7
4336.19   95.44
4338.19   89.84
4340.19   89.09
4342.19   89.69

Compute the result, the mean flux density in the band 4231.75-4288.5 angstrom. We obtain 80.2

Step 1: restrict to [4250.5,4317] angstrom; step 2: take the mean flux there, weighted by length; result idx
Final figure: 82.5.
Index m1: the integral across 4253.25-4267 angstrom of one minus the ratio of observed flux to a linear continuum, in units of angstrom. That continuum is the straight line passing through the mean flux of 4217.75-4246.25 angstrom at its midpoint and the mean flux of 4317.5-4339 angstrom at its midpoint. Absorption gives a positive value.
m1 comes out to 1.2 angstrom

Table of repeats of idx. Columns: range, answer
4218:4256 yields 80.6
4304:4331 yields 89.7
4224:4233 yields 80.5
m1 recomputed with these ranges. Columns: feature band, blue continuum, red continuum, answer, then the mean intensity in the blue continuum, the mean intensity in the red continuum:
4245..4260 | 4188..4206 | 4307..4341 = 1.0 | 84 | 91.2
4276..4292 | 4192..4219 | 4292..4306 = 1.2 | 83.8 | 89.1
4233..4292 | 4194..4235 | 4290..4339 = 4.1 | 82.6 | 90.6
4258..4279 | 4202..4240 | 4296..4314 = 1.0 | 81.6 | 86.9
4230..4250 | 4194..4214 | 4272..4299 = 0.9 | 84.4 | 84.1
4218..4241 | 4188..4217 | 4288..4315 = 1.2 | 83.8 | 86.5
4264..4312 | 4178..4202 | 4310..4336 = 2.4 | 81.8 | 91.6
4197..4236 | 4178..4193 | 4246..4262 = -1.1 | 79.8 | 80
